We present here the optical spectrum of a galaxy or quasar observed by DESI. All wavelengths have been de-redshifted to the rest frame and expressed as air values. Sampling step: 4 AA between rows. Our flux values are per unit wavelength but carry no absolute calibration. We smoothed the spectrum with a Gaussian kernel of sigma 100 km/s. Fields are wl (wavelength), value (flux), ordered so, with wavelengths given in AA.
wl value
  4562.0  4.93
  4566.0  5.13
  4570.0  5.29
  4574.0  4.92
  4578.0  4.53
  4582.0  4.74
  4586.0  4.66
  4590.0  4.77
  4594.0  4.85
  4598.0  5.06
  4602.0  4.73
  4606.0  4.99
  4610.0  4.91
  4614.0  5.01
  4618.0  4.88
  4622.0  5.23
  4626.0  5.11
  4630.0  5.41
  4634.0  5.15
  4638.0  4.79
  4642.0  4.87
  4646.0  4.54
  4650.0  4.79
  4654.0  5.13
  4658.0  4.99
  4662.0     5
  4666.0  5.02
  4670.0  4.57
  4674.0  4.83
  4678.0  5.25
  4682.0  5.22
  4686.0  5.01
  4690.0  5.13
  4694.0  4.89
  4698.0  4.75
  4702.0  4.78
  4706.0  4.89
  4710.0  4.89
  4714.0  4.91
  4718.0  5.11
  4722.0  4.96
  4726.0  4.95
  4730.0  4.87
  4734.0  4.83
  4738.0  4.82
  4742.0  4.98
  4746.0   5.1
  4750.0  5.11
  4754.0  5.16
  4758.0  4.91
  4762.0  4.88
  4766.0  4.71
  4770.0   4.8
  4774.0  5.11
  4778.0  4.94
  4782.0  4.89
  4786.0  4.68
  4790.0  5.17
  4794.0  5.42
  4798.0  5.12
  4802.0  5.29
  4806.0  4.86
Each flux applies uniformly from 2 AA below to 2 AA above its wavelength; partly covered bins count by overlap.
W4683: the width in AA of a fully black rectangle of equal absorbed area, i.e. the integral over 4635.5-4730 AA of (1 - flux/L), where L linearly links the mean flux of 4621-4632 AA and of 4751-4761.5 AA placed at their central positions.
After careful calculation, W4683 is 4.1 AA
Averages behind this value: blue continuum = 5.25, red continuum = 5.02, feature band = 4.92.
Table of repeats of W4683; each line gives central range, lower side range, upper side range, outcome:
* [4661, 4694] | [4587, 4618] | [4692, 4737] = -0.70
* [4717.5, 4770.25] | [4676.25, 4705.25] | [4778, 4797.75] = 0.81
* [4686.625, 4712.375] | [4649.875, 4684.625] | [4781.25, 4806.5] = 0.60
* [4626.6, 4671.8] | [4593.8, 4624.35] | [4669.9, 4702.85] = 0.22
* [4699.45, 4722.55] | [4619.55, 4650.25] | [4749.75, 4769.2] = 0.18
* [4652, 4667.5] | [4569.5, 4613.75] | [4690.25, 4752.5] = -0.45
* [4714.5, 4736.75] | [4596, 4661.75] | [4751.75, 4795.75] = 0.15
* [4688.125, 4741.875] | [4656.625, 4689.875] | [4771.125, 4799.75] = 1.10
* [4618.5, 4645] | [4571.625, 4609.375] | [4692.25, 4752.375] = -1.16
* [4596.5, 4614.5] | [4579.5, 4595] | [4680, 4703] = -0.56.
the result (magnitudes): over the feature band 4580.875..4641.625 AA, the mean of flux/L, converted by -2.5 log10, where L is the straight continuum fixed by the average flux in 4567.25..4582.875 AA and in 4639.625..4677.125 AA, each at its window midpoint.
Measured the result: -0.02 mag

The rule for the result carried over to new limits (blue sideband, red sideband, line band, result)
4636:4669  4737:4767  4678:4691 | -0.05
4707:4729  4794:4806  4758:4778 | 0.05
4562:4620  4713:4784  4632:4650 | 0.02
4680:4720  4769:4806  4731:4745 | 0.02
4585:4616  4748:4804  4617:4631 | -0.06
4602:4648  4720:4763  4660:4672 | 0.02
